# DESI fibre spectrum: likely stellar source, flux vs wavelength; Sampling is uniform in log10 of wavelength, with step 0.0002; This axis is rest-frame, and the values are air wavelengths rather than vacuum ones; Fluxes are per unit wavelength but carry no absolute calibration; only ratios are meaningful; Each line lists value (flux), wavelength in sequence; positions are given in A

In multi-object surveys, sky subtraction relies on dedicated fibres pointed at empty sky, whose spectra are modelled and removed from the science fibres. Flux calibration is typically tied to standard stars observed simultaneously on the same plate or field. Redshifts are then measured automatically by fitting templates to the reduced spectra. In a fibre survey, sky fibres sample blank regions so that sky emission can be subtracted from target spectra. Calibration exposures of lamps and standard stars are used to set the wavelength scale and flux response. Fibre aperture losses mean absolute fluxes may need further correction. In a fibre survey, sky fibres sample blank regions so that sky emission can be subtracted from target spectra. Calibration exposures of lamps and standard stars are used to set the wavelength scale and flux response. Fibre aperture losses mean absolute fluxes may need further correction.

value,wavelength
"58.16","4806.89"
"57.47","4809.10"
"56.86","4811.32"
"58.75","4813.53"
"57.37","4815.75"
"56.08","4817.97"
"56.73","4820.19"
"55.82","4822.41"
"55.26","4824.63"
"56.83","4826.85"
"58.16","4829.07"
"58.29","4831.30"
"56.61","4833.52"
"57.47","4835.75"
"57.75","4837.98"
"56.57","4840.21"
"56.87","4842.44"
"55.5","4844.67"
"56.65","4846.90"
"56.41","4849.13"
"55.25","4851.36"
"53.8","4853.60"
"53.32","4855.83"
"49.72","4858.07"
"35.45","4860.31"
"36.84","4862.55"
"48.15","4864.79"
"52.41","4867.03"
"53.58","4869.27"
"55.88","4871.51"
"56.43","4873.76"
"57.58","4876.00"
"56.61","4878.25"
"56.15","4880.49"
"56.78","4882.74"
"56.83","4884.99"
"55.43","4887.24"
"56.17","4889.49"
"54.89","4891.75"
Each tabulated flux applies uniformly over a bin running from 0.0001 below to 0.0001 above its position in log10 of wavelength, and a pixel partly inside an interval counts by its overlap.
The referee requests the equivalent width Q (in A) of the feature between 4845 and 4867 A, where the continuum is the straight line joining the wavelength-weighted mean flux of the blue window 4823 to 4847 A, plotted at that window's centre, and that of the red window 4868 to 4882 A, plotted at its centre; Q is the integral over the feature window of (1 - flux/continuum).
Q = 2.6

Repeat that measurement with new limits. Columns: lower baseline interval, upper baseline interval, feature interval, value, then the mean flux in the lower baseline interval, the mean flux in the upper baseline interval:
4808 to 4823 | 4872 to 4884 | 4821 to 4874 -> 3.0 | 57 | 56.7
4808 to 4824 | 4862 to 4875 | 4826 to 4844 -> -0.8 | 56.9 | 51.2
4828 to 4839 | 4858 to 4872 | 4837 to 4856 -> -1.0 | 57.6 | 46.9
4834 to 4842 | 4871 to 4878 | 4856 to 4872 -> 2.6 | 57.1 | 56.7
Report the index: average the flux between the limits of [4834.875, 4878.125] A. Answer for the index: 53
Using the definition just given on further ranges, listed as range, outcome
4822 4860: 55.5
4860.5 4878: 51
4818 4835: 56.8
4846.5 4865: 49.3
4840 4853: 56.1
